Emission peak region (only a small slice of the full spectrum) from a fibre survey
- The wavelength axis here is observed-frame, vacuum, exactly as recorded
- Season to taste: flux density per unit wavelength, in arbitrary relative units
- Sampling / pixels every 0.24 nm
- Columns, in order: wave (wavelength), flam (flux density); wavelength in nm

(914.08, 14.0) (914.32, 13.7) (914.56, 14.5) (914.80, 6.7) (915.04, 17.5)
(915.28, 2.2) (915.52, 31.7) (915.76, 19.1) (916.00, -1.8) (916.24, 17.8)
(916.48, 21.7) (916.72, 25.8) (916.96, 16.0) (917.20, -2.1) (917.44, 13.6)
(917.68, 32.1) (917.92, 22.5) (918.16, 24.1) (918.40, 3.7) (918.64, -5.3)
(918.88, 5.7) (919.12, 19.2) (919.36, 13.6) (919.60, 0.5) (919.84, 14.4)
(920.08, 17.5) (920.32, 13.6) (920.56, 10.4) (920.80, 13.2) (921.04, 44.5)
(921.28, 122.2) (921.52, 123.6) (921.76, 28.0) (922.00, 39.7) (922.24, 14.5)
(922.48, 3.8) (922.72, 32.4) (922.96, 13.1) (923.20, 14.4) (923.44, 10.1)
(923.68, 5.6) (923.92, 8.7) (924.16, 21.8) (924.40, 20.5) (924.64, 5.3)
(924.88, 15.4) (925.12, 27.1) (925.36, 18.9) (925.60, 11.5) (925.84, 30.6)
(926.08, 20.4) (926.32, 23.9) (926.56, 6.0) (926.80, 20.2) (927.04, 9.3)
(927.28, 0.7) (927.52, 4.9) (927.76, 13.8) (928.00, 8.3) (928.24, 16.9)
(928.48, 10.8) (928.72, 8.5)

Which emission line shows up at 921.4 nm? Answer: [O III] 5007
